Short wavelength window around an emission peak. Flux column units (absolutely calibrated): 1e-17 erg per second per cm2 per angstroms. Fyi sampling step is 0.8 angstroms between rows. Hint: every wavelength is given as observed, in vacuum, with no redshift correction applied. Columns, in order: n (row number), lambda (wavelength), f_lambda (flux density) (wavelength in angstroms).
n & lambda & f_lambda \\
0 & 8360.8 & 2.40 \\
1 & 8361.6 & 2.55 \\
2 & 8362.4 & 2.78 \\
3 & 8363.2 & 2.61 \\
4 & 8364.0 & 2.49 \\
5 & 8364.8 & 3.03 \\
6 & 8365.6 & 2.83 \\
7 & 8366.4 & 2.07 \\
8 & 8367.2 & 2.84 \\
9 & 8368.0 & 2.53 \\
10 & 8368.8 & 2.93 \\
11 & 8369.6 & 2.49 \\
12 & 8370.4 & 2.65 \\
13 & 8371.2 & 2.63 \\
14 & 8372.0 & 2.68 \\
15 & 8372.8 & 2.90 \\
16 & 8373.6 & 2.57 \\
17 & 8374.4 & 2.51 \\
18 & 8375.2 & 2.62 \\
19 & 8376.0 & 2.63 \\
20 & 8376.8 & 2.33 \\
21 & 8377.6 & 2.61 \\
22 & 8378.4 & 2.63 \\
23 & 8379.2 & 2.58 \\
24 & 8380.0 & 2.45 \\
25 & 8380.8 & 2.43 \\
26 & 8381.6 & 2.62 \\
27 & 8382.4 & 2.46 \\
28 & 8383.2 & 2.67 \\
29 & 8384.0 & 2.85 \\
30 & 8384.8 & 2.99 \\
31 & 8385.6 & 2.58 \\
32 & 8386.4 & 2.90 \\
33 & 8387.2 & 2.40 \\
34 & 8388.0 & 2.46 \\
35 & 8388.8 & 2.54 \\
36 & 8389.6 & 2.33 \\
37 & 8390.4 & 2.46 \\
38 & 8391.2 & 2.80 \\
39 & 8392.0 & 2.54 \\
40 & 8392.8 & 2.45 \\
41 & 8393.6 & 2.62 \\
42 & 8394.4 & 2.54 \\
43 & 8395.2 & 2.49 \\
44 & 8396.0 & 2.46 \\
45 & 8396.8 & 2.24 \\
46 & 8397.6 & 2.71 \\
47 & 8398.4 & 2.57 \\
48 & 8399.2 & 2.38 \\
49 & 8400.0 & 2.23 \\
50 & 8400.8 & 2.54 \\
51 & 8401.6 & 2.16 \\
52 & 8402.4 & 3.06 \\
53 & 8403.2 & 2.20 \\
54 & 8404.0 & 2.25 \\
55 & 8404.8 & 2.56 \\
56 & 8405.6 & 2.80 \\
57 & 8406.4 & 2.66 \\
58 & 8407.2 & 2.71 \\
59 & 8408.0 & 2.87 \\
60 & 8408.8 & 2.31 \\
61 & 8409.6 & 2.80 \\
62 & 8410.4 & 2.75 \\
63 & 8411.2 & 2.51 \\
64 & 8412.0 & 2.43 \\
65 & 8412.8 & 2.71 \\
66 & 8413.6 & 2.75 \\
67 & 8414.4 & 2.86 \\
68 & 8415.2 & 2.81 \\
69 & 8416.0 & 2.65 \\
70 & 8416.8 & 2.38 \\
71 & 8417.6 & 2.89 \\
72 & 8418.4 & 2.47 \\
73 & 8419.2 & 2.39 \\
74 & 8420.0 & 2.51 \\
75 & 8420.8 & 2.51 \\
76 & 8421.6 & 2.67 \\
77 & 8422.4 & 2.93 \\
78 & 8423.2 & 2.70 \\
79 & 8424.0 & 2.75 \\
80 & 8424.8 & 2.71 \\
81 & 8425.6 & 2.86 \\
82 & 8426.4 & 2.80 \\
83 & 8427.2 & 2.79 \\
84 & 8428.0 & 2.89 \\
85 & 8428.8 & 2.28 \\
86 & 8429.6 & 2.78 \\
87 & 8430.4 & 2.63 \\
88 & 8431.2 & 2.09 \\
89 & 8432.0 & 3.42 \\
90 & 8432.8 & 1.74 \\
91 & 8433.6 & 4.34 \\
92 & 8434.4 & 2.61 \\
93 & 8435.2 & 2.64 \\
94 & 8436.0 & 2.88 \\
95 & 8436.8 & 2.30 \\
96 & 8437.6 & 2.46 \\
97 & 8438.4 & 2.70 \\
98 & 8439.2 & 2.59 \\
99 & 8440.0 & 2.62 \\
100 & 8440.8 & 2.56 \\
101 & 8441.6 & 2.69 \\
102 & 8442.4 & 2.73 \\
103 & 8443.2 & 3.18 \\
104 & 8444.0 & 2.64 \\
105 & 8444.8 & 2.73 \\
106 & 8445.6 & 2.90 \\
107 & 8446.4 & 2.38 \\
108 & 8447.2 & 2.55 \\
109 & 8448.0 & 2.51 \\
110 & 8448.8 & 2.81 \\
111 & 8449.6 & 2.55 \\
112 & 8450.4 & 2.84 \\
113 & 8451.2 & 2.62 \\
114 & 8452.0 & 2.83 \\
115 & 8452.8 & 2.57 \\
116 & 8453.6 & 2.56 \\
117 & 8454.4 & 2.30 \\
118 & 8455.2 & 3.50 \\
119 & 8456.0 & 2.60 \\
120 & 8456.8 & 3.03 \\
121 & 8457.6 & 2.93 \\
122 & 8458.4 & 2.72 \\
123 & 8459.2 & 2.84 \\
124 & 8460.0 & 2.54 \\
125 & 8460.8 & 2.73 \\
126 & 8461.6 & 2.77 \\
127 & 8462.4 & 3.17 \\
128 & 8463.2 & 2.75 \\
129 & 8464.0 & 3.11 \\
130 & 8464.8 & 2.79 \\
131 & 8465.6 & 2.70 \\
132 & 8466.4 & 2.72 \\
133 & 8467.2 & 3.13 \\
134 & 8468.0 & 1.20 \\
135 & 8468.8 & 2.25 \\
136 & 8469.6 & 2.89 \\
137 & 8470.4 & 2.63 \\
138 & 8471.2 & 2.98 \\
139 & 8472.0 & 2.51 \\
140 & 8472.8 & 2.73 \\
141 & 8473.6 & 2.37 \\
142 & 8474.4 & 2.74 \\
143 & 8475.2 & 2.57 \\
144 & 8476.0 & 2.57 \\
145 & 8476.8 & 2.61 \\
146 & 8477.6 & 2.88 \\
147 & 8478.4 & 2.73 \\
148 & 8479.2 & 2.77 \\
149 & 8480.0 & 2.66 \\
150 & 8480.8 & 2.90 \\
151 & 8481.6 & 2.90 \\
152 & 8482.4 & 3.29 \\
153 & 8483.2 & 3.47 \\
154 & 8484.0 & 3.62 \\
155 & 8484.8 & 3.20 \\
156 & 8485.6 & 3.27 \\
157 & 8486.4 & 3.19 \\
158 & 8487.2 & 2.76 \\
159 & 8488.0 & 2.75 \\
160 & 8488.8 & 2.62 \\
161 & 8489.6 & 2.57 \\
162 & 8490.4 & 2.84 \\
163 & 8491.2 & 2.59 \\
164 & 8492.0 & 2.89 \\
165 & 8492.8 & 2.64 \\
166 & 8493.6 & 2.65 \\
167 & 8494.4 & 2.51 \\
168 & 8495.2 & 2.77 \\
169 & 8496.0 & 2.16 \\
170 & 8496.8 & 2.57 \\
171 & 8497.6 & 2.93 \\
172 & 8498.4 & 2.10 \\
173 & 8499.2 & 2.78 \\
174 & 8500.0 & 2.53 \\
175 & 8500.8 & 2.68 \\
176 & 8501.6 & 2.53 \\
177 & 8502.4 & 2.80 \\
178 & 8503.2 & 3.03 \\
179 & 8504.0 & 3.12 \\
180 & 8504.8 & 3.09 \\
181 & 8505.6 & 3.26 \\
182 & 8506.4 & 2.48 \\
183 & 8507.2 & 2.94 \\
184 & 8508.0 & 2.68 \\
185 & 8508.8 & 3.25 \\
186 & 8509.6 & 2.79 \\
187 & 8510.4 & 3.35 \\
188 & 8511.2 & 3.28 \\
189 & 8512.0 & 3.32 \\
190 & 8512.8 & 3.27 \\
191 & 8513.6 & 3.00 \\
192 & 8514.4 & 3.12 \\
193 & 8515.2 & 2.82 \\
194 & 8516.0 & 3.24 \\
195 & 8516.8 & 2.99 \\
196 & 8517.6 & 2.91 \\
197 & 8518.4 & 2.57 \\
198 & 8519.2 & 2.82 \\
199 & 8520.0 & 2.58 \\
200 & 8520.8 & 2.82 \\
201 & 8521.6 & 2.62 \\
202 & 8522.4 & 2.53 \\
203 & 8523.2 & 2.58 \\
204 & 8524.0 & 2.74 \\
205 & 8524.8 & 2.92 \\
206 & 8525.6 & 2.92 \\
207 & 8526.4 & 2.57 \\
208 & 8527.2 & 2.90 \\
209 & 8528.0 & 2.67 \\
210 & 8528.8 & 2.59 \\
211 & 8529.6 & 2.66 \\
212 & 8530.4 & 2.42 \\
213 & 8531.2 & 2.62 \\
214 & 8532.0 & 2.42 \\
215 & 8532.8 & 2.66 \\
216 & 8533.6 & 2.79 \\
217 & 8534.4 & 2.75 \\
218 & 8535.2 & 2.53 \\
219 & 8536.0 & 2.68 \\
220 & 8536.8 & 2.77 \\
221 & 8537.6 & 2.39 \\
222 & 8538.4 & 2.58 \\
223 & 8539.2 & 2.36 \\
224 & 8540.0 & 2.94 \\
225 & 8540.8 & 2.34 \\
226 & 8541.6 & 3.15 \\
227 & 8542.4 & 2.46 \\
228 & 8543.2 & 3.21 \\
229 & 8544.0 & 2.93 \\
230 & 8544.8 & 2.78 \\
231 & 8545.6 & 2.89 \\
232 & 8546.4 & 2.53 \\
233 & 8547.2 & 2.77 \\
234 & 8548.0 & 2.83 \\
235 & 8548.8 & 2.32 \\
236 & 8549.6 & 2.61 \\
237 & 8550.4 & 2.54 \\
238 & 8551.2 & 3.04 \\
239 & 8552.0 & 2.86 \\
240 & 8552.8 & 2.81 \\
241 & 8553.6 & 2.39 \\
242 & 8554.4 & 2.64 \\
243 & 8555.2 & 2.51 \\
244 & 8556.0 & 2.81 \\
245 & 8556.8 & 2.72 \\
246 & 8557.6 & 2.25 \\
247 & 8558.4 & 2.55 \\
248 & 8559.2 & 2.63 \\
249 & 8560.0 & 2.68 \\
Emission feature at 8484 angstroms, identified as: H-alpha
